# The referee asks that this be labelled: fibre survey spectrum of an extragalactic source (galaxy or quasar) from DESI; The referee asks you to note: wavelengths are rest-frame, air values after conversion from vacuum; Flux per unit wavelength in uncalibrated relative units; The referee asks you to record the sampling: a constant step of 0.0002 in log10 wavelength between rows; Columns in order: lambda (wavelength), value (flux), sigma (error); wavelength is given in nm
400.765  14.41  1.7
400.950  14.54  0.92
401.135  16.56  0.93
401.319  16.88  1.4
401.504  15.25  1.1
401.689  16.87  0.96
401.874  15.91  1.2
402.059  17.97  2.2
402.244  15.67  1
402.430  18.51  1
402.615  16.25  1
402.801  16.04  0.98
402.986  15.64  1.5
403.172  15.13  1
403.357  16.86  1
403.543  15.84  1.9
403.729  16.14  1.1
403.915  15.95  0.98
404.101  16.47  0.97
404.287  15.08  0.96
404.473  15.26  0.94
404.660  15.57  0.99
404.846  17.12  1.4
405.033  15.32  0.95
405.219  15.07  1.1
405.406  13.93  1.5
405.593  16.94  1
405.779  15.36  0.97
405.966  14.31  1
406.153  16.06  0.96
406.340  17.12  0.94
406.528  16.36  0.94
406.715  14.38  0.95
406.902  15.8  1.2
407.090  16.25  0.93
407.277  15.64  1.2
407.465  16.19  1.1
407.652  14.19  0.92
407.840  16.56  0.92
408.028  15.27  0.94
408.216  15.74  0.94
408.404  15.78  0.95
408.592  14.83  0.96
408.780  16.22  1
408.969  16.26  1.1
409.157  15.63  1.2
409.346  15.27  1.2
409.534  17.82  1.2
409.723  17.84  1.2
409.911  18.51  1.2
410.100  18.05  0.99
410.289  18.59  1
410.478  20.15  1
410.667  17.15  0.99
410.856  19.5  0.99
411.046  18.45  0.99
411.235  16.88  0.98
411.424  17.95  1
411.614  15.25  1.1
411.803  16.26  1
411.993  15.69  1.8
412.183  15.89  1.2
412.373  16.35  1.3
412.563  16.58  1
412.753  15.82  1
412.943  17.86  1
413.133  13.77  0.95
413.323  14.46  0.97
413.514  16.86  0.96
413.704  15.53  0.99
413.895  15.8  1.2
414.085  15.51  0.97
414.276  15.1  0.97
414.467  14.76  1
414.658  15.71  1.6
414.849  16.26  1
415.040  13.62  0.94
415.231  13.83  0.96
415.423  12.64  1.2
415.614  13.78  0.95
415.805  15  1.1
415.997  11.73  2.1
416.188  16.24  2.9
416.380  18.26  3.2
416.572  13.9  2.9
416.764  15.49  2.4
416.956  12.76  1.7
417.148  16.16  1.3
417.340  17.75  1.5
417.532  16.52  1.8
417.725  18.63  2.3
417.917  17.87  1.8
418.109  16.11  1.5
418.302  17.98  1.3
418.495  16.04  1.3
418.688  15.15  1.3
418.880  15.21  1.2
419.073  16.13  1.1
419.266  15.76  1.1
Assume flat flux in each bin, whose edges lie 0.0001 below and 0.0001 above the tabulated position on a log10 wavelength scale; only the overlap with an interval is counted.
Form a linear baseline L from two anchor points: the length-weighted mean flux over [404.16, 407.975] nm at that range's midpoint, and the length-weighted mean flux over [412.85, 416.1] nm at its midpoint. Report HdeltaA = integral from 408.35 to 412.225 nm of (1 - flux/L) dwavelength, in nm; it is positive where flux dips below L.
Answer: -0.47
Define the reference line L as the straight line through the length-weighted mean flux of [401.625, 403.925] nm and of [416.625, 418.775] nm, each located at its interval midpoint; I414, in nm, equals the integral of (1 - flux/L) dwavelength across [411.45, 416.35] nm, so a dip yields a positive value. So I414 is 0.322 nm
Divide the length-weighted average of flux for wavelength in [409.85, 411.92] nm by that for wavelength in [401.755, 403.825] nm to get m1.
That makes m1 1.09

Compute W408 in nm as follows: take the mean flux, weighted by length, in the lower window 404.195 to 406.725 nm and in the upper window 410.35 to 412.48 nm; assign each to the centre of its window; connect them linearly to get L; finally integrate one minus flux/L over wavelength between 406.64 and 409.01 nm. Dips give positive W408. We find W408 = 0.09 nm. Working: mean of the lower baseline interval 15.6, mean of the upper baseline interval 17.2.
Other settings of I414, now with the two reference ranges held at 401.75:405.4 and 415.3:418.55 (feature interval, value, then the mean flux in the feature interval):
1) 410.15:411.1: -0.17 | 18.7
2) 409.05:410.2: -0.09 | 17.2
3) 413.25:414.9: 0.02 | 15.5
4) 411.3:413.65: -0.04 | 16.1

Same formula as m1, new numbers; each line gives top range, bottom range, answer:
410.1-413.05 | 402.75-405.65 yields 1.09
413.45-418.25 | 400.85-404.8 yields 0.96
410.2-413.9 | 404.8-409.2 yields 1.07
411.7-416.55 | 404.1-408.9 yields 0.98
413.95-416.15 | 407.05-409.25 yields 0.92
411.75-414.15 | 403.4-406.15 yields 1.02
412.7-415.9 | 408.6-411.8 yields 0.87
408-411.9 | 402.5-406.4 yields 1.08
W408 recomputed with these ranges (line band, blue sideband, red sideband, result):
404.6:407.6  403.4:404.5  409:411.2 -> 0.16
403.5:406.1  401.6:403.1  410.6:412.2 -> 0.17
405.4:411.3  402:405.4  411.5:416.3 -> -0.32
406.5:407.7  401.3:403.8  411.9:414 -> 0.04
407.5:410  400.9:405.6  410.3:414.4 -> 0.03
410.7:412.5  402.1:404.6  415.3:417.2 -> -0.22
